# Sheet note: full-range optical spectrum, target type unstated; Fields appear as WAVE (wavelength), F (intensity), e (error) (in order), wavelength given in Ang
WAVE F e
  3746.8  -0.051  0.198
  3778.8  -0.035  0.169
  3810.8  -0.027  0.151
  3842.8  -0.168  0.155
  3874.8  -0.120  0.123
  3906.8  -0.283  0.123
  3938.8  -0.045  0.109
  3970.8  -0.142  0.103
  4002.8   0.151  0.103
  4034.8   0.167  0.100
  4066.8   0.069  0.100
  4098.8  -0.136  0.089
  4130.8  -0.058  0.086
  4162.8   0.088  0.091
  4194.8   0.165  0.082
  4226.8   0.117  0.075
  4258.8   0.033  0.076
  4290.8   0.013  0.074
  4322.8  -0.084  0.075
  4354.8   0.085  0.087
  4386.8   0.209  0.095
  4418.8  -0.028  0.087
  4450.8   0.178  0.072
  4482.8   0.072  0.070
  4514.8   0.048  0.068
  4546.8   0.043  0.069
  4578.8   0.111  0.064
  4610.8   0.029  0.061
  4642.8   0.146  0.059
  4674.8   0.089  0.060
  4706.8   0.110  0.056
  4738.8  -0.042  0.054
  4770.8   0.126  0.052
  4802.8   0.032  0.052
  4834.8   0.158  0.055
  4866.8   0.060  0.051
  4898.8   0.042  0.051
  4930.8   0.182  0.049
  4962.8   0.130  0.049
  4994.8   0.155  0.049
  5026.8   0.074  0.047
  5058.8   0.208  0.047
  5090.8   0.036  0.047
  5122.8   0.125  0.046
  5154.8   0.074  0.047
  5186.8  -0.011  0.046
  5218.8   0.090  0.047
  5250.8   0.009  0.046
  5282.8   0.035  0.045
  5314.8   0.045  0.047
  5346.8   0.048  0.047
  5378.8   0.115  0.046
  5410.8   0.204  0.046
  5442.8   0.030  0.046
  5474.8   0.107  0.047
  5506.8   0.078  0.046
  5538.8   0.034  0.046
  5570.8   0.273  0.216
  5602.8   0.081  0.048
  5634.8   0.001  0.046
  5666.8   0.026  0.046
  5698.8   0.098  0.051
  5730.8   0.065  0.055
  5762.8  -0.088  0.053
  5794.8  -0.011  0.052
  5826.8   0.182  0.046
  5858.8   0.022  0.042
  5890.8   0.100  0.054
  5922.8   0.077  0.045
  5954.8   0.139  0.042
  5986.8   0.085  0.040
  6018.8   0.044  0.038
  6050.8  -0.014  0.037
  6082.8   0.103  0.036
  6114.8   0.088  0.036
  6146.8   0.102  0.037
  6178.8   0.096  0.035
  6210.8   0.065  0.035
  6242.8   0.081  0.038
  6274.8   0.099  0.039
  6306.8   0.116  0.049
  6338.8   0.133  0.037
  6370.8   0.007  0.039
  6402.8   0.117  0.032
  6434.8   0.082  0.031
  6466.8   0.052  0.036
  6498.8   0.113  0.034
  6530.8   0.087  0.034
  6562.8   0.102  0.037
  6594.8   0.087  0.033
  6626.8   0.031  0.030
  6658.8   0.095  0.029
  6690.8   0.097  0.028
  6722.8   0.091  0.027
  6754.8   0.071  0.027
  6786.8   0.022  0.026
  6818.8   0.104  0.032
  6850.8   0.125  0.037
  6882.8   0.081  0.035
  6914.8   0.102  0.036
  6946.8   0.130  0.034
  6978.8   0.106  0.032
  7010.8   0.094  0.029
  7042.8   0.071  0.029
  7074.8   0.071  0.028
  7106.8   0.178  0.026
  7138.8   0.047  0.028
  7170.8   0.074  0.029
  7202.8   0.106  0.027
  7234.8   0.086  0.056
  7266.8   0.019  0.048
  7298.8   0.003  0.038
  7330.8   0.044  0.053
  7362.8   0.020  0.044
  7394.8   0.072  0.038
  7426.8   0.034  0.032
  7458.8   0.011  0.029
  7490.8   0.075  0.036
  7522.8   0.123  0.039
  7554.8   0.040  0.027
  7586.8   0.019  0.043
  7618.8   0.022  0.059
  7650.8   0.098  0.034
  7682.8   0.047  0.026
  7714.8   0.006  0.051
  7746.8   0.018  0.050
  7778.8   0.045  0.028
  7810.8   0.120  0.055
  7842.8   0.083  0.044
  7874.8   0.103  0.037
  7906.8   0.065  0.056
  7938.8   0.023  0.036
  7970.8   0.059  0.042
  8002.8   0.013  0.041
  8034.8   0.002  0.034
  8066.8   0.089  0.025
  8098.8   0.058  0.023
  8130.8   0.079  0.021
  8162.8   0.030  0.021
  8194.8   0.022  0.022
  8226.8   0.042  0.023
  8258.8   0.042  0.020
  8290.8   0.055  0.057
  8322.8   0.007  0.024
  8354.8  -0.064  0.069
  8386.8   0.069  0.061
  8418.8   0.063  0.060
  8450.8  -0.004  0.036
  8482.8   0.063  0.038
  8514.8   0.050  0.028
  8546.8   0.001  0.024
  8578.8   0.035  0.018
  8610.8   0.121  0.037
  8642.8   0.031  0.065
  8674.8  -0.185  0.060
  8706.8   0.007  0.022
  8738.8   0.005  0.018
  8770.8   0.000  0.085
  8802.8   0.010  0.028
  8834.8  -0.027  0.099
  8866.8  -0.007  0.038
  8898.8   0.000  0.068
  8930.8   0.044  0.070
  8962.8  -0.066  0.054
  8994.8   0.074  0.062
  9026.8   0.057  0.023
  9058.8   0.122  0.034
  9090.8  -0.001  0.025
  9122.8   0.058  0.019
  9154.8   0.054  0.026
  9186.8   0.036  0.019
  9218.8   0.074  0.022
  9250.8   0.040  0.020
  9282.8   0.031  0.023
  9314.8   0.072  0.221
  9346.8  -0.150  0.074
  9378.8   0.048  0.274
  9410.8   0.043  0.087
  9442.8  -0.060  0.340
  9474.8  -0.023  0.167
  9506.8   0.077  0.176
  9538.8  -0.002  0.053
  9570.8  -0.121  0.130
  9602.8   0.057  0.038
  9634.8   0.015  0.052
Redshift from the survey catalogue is 0.08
